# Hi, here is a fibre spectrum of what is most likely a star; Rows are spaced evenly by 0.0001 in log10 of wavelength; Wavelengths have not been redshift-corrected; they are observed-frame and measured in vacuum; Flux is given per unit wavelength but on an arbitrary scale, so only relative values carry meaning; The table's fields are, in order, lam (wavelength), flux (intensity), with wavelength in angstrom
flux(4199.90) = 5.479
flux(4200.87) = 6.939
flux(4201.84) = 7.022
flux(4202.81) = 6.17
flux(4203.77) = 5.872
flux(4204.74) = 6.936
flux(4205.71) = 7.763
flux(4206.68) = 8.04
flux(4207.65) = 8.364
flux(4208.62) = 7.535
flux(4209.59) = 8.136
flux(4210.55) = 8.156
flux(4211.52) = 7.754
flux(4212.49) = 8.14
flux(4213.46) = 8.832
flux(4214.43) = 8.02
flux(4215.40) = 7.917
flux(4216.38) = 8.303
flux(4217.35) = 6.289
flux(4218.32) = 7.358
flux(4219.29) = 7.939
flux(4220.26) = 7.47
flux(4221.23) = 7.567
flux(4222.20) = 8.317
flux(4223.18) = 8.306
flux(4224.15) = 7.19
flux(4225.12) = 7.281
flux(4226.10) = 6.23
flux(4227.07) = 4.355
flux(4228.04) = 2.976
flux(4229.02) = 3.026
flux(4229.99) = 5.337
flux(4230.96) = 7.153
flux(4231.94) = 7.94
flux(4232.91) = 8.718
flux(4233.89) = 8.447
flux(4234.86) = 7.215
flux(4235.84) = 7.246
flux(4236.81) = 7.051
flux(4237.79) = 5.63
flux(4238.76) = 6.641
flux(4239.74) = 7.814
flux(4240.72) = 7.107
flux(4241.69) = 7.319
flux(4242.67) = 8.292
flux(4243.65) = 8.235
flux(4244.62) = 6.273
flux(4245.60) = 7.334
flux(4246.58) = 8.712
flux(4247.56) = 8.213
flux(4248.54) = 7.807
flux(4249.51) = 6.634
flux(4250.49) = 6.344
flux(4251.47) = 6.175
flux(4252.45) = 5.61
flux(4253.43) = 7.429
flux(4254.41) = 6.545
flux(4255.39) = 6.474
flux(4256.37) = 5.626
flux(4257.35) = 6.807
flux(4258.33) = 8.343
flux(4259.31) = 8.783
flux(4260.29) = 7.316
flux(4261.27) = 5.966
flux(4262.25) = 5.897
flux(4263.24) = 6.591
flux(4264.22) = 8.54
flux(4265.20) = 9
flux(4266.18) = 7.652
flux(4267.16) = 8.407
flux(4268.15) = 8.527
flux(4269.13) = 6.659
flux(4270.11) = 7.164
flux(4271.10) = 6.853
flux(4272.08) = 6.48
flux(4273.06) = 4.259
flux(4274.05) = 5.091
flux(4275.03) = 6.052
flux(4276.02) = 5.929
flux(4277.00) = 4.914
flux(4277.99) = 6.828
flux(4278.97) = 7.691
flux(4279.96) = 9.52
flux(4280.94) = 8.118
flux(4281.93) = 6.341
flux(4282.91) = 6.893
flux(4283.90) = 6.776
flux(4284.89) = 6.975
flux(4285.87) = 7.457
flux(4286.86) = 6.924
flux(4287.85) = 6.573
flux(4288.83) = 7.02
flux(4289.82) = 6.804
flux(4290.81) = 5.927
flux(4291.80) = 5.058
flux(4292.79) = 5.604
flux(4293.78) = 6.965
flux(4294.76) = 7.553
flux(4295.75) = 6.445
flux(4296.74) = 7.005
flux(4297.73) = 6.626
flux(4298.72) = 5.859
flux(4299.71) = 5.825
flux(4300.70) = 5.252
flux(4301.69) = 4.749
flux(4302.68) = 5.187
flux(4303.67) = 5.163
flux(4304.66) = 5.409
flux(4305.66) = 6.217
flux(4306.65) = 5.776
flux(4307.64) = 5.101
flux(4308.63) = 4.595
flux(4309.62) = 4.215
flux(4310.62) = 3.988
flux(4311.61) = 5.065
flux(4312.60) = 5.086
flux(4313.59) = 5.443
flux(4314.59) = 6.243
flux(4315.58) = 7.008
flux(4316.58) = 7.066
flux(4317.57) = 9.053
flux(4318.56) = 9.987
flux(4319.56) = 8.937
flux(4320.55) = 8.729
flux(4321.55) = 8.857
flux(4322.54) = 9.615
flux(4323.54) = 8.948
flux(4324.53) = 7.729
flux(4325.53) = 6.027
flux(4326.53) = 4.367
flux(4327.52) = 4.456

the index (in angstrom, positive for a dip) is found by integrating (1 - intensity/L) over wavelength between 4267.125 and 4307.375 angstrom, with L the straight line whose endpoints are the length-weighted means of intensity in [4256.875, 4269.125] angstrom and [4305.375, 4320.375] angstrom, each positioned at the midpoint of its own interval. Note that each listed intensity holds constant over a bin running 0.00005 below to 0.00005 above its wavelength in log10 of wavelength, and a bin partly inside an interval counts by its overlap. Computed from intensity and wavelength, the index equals 3.2 angstrom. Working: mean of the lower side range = 7.61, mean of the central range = 6.43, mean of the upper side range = 6.31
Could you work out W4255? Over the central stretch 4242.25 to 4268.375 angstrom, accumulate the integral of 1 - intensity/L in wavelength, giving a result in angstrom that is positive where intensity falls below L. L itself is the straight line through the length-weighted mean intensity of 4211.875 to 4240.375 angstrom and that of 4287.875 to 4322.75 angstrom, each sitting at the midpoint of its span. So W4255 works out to -1.9 angstrom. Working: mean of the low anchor 7.06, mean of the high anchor 6.36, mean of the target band 7.3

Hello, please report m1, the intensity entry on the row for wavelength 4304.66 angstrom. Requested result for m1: 5.409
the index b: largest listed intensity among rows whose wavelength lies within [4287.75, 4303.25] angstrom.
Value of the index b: 7.553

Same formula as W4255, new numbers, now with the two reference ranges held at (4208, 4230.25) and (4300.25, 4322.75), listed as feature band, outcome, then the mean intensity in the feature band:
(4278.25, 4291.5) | -1.13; 7.12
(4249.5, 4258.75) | 0.30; 6.58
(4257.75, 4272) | -1.69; 7.51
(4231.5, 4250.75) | -1.53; 7.46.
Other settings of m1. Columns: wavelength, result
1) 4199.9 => 5.479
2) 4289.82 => 6.804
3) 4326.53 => 4.367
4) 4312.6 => 5.086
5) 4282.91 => 6.893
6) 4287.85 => 6.573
